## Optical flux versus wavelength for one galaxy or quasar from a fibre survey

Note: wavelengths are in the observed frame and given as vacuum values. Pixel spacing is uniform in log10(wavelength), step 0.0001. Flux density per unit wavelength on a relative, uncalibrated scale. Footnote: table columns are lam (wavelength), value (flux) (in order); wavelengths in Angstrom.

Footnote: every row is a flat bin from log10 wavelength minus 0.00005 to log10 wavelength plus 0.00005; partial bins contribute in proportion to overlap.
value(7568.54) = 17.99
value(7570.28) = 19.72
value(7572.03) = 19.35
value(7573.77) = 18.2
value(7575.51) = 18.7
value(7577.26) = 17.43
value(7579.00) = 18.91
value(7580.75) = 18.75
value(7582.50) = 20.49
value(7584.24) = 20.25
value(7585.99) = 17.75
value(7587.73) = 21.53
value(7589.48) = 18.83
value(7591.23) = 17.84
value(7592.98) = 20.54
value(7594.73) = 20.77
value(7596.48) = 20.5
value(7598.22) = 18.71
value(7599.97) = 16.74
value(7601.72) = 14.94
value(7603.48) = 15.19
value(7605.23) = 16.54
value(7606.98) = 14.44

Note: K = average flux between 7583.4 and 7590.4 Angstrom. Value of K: 19.6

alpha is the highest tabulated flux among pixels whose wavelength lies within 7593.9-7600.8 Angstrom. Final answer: 20.77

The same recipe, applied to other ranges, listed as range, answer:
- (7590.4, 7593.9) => 20.54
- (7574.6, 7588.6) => 21.53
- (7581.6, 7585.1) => 20.49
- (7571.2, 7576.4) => 19.35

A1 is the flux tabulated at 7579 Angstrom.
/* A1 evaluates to 18.91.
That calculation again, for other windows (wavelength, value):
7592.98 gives 20.54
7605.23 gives 16.54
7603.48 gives 15.19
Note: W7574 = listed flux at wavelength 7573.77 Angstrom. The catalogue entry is 18.2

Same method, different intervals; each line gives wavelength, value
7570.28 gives 19.72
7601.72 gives 14.94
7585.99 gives 17.75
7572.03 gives 19.35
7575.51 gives 18.7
